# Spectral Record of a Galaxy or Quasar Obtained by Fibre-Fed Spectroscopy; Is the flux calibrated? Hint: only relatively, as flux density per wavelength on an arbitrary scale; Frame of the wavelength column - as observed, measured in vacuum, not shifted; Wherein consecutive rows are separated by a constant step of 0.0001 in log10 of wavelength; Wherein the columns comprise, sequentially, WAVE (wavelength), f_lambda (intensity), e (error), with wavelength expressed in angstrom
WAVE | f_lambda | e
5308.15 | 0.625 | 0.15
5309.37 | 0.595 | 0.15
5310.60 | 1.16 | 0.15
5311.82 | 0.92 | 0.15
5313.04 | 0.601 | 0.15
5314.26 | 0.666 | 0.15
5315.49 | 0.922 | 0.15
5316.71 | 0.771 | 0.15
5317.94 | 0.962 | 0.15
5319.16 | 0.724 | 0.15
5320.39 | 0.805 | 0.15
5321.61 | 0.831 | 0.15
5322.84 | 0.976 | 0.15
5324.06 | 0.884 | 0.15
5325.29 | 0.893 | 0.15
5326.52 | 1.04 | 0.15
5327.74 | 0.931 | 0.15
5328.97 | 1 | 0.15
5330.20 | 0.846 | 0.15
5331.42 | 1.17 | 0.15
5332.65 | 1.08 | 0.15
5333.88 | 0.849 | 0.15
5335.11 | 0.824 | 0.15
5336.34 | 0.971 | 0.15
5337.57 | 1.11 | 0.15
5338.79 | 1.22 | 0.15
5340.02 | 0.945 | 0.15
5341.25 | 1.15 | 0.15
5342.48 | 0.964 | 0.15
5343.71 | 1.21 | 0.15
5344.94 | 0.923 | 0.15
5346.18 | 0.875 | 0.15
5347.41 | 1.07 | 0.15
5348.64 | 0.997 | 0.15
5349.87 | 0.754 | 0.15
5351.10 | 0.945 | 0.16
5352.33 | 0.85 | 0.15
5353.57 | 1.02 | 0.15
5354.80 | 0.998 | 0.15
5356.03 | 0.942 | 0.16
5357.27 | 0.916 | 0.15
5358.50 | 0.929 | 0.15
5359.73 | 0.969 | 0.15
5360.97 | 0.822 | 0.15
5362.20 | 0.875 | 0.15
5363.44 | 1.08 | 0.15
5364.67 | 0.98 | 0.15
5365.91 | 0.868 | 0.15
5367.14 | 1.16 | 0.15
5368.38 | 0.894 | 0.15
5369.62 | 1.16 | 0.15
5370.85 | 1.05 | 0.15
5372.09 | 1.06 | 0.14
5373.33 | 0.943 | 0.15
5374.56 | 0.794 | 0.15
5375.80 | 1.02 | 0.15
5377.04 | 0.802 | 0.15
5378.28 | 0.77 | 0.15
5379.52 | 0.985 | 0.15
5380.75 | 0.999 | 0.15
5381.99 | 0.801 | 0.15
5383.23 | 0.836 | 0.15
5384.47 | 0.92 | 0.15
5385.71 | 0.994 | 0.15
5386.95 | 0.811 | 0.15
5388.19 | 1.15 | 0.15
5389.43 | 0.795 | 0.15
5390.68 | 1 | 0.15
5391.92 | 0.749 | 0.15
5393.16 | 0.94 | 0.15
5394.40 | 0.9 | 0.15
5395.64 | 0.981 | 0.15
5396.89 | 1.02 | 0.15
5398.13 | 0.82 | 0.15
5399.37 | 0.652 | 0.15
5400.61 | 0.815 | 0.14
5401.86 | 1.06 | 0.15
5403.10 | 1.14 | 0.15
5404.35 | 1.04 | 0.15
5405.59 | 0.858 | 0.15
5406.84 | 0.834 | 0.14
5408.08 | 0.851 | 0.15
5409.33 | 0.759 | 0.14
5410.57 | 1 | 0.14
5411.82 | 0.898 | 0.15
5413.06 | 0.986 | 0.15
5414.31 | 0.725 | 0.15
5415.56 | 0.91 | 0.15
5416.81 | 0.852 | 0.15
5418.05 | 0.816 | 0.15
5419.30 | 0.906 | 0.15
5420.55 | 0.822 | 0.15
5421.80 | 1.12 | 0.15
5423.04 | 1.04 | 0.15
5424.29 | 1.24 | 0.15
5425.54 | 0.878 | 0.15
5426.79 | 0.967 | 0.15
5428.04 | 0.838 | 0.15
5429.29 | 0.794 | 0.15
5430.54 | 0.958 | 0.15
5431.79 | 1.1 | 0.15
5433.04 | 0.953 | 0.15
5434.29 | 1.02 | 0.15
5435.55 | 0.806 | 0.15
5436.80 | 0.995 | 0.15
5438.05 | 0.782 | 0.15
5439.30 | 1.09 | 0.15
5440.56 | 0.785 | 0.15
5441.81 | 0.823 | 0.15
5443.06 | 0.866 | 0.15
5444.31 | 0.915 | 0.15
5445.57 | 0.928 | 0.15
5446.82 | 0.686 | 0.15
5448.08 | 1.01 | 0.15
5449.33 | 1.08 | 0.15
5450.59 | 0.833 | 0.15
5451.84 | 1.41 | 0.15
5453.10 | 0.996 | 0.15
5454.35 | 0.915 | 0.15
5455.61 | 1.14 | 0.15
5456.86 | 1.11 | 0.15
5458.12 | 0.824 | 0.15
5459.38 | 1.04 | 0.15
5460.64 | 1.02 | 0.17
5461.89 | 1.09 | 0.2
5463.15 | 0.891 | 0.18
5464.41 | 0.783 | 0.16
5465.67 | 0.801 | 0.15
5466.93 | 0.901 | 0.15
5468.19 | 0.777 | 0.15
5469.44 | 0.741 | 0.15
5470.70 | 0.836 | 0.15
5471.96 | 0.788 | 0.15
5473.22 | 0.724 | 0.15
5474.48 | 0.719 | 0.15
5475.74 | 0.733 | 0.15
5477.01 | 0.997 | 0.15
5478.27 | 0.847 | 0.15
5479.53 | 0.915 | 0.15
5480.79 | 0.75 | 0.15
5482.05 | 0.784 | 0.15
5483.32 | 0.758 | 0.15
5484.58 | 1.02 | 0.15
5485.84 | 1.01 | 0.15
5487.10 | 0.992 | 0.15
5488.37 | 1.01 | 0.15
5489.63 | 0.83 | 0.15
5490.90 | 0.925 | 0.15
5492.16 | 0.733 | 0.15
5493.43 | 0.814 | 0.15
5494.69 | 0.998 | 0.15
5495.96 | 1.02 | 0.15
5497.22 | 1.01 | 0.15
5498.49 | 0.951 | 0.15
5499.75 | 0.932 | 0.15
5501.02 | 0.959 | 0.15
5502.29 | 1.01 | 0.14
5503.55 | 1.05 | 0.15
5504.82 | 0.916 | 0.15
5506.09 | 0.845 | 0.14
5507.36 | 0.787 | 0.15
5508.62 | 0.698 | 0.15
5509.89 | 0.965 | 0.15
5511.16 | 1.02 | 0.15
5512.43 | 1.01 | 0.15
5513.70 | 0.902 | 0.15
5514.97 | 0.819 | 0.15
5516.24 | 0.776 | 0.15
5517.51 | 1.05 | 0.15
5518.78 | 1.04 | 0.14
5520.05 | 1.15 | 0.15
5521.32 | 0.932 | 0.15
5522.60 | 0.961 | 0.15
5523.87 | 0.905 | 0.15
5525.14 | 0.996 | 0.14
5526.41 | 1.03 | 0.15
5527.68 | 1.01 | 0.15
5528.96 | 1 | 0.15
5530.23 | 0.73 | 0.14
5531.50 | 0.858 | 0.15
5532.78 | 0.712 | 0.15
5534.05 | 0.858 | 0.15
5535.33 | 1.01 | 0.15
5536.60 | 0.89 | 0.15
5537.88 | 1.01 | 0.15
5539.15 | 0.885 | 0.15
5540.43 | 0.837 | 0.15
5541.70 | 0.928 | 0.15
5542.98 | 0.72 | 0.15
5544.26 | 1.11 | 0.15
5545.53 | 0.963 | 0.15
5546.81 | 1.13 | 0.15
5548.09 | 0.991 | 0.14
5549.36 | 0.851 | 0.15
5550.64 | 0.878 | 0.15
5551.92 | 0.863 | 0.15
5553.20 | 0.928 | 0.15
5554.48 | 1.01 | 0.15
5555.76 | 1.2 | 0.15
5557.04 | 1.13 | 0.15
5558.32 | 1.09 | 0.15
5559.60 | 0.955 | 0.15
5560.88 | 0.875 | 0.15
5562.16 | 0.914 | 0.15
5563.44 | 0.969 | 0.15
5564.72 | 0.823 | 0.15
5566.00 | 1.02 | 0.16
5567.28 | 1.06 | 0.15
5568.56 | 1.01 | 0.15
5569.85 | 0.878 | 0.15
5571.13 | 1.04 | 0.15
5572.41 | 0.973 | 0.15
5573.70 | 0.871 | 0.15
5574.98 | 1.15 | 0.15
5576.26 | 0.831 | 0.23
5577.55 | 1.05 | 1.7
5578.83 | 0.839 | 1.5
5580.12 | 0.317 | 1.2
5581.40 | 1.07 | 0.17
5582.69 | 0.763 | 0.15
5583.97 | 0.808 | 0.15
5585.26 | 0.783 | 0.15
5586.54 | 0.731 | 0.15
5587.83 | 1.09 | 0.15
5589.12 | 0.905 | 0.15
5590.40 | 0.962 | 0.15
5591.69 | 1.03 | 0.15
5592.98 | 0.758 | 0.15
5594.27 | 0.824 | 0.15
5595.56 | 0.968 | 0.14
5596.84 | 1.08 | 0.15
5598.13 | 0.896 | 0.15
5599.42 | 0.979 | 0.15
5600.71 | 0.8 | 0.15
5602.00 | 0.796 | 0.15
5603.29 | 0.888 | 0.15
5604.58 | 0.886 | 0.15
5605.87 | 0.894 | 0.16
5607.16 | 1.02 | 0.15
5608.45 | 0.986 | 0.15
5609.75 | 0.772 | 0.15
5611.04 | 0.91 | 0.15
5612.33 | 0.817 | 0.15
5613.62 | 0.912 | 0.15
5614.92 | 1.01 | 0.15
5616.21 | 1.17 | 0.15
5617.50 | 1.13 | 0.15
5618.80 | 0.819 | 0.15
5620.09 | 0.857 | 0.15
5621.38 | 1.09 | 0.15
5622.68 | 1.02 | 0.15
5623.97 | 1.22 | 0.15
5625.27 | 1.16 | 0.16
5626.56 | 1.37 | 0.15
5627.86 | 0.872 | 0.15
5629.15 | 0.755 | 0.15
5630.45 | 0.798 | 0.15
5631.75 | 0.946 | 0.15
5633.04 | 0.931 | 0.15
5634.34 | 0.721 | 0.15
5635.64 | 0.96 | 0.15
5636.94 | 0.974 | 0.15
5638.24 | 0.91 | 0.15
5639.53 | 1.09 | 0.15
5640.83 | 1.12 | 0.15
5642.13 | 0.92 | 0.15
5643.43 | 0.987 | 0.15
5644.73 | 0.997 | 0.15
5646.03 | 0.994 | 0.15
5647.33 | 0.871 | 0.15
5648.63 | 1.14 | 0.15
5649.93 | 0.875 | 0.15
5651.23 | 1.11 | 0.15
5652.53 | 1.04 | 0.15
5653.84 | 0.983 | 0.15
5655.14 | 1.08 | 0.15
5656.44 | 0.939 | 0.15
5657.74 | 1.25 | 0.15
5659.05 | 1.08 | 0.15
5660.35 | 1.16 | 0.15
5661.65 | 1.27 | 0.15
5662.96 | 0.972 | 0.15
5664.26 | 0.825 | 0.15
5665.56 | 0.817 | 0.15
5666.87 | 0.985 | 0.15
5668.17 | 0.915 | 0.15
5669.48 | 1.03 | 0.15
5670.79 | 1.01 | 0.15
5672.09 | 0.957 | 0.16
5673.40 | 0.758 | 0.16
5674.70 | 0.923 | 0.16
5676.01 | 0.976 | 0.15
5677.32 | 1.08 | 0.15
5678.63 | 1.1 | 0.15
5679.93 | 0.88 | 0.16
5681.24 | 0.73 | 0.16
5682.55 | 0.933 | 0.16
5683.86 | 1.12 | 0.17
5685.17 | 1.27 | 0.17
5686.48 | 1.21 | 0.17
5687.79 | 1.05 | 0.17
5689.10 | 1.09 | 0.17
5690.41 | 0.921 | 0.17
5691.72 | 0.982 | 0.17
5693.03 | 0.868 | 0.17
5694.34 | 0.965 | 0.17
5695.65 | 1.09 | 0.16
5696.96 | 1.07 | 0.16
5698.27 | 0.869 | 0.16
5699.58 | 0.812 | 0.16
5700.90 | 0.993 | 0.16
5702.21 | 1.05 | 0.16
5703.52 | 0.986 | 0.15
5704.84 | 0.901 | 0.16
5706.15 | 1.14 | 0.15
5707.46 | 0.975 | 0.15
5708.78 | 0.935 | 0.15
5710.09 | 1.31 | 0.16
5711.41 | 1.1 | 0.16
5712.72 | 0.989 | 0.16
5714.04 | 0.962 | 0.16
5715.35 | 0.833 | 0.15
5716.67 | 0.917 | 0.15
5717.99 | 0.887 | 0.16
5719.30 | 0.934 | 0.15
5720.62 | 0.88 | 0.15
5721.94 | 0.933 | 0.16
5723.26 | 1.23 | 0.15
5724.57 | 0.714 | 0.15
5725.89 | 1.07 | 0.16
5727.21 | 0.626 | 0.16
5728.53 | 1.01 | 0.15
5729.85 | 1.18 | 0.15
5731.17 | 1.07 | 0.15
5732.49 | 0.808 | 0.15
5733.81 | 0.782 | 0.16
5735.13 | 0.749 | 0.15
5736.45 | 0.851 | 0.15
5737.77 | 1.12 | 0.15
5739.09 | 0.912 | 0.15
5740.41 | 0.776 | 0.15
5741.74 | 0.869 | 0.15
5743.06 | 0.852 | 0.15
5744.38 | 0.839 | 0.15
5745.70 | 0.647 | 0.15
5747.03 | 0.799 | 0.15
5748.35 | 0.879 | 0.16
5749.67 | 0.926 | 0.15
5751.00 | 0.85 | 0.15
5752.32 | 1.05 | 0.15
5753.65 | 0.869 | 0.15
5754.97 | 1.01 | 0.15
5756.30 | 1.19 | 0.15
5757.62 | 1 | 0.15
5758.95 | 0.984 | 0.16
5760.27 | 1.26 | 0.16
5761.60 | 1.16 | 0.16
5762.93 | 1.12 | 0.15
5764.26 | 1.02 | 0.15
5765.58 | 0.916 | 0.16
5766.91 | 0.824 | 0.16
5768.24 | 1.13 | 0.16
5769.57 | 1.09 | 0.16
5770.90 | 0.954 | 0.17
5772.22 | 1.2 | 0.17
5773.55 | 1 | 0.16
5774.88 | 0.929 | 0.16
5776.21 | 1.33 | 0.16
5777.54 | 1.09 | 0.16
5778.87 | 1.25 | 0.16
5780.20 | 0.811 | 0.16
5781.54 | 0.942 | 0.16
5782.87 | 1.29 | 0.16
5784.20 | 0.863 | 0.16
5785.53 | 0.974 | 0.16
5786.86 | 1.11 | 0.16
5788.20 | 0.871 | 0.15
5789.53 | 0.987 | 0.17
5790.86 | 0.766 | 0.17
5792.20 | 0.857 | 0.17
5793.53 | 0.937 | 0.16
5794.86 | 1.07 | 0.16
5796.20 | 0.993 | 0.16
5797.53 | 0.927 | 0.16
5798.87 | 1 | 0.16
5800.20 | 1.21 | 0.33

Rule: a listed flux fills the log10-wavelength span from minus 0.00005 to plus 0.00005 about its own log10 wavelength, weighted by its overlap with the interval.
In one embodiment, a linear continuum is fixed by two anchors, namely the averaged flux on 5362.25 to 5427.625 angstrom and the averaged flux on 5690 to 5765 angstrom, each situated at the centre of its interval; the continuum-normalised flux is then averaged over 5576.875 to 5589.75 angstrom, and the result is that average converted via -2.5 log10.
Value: 0.13 mag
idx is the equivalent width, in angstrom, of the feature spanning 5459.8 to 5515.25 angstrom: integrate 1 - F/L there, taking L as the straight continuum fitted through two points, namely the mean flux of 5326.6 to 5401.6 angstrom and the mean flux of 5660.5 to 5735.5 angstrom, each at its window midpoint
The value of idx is 4.0 angstrom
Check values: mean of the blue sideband 0.949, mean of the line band 0.889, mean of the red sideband 0.975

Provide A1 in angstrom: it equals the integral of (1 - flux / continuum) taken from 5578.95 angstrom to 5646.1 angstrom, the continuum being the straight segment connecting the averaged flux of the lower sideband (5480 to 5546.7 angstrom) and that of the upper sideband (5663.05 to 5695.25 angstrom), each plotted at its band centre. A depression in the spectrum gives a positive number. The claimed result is 1.67 angstrom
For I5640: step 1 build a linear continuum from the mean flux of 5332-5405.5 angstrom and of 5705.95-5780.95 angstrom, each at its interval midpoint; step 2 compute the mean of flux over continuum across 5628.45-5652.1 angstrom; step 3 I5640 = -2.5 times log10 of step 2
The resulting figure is 0.02 mag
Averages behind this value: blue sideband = 0.952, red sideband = 0.973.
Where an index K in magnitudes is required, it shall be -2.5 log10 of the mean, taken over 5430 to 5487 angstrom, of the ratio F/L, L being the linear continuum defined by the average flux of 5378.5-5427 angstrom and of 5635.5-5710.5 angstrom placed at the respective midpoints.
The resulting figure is 0.03 mag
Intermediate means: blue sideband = 0.918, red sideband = 1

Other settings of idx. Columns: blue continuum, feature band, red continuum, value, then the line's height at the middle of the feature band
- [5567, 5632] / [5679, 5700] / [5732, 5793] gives -0.9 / 0.952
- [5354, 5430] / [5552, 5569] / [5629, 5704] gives -0.5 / 0.964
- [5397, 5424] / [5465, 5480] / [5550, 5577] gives 1.9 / 0.934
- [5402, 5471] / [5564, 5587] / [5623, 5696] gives 1.9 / 0.974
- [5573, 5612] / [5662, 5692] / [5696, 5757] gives -2.0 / 0.92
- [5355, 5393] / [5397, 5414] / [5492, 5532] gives 0.6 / 0.936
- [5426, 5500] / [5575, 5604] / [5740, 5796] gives 2.0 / 0.941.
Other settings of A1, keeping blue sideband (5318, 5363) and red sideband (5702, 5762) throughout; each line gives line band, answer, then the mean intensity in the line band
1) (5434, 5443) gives 0.6 angstrom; 0.893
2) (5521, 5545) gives 0.9 angstrom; 0.915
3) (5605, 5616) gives 0.3 angstrom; 0.924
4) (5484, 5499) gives 0.2 angstrom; 0.942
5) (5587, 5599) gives 0.1 angstrom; 0.943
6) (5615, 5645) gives -1.3 angstrom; 0.992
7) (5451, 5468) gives -0.6 angstrom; 0.986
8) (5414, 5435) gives 0.3 angstrom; 0.94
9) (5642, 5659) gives -1.2 angstrom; 1.02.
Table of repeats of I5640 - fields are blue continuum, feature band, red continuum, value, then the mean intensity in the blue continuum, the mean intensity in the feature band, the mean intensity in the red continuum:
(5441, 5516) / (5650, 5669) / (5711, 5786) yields -0.08 mag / 0.908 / 1.03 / 0.969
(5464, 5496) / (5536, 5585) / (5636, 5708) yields -0.03 mag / 0.851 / 0.936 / 1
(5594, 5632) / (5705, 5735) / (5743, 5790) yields 0.03 mag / 0.956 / 0.963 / 1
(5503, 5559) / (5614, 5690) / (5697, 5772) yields -0.06 mag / 0.942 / 1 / 0.959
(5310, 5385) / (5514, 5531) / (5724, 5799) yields 0.00 mag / 0.942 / 0.952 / 0.967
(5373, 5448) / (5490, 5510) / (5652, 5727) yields 0.03 mag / 0.91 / 0.911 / 0.993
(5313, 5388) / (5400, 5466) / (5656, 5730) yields 0.01 mag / 0.941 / 0.94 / 0.989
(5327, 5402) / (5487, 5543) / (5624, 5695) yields 0.06 mag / 0.95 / 0.923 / 0.996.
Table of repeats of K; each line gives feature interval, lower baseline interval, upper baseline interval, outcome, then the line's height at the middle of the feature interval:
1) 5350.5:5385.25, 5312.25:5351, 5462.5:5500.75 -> -0.03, 0.918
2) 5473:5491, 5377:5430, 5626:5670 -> 0.08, 0.936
